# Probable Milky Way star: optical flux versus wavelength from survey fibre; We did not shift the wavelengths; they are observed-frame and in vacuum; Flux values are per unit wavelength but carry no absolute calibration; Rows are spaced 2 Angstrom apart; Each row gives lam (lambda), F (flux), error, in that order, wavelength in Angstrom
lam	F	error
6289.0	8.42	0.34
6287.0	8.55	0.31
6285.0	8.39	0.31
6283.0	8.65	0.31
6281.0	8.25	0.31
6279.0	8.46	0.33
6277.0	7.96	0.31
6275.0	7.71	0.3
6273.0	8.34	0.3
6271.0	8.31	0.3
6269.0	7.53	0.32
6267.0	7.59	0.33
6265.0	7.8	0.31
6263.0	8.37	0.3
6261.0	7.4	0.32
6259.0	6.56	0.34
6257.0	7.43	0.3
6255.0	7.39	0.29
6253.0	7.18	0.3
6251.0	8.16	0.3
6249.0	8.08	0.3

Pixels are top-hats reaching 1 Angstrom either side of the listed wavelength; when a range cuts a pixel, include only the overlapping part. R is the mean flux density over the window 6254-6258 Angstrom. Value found 7.41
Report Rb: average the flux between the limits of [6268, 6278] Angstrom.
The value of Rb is 7.97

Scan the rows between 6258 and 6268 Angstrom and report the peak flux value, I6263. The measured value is 8.37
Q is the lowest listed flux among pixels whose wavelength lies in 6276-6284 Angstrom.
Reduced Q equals 7.96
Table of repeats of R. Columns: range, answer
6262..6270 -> 7.82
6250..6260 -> 7.34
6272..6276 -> 8.03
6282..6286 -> 8.52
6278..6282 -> 8.36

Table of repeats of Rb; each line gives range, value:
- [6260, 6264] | 7.88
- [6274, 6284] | 8.21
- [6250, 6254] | 7.67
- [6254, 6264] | 7.43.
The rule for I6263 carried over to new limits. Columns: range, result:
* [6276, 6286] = 8.65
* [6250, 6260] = 8.16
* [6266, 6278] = 8.34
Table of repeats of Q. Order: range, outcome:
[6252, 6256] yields 7.18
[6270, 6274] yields 8.31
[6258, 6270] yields 6.56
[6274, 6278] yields 7.71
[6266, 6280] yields 7.53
